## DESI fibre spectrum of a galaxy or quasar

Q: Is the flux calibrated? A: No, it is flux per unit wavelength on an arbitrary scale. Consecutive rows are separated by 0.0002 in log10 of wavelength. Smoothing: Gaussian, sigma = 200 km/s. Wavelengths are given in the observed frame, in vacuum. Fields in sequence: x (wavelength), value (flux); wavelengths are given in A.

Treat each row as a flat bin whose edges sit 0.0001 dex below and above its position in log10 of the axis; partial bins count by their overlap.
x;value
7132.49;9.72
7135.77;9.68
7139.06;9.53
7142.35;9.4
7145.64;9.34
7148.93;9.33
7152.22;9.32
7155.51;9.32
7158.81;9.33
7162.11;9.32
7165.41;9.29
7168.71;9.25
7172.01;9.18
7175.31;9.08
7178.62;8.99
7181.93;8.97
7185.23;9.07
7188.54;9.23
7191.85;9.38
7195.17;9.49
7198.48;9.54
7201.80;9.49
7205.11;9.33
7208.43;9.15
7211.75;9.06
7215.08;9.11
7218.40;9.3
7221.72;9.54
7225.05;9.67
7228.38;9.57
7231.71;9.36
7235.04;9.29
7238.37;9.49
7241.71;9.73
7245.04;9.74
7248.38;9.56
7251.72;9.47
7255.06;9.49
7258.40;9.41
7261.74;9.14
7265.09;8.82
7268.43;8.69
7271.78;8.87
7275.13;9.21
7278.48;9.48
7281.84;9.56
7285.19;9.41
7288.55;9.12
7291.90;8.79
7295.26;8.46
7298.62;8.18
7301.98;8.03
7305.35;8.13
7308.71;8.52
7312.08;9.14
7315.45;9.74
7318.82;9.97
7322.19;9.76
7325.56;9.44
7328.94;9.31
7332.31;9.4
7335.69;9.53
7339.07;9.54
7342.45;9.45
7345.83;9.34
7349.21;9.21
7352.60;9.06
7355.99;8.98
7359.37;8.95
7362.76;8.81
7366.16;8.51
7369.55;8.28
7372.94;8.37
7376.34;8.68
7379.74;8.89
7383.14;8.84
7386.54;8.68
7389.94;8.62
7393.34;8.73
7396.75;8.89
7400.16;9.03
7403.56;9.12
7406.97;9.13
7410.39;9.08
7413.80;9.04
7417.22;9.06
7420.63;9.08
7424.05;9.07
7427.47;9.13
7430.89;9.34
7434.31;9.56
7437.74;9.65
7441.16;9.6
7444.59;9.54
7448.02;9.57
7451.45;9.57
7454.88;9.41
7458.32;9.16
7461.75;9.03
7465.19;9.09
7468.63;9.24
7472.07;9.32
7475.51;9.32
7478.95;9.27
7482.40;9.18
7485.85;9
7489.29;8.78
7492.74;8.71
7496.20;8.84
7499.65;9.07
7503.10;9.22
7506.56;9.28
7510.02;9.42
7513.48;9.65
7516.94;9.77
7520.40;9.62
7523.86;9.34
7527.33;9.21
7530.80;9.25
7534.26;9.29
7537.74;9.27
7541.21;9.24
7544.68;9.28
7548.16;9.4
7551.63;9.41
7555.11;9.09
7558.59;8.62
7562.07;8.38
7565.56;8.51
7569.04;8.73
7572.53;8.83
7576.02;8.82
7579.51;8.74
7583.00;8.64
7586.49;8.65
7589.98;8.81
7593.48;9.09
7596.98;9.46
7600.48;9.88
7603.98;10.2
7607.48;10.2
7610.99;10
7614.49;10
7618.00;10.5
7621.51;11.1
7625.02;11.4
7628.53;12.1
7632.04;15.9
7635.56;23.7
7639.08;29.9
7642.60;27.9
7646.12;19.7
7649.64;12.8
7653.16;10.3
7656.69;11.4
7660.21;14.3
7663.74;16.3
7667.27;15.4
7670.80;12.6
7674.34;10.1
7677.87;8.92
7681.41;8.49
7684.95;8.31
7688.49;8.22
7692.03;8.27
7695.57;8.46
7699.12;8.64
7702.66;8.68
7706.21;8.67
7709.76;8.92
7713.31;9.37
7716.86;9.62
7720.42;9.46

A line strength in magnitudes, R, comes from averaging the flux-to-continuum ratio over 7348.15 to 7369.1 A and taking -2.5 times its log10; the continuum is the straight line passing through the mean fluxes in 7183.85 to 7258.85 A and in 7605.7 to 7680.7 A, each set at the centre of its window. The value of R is 0.24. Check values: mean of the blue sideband 9.41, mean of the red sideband 14.4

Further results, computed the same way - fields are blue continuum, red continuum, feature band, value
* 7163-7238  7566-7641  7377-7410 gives 0.173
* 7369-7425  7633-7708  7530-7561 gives 0.227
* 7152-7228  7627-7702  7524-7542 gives 0.331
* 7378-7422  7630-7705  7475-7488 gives 0.134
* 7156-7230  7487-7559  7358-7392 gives 0.073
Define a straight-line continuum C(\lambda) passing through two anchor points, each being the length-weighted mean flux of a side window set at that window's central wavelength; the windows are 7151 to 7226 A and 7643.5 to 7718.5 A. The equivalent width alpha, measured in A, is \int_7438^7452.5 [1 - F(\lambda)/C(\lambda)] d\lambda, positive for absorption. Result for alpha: 0.9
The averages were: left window 9.27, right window 11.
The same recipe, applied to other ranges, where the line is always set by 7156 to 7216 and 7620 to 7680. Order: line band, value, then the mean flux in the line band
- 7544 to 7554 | 3.4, 9.36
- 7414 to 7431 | 4.5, 9.11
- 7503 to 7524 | 6.4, 9.5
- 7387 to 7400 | 3.5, 8.77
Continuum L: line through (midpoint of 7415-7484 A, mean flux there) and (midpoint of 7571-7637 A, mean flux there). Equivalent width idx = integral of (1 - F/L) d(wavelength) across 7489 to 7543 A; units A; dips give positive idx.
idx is 3.7 A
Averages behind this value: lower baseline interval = 9.31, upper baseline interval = 10.8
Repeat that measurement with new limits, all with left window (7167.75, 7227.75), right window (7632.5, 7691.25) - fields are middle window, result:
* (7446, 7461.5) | 3.7 A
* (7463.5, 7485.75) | 5.9 A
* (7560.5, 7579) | 6.8 A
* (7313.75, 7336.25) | 2.5 A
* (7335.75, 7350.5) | 2.1 A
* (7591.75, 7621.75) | 8.8 A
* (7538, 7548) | 3.1 A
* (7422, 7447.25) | 5.6 A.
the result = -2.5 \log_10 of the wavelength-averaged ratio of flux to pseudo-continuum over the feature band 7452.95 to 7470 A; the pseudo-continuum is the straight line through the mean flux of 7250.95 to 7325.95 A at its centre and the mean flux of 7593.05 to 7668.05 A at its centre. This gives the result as 0.26 mag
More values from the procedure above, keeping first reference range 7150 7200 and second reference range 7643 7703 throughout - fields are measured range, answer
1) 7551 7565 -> 0.25 mag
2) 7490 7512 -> 0.19 mag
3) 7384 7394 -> 0.18 mag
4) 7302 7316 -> 0.14 mag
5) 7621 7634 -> -0.13 mag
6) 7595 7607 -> 0.15 mag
